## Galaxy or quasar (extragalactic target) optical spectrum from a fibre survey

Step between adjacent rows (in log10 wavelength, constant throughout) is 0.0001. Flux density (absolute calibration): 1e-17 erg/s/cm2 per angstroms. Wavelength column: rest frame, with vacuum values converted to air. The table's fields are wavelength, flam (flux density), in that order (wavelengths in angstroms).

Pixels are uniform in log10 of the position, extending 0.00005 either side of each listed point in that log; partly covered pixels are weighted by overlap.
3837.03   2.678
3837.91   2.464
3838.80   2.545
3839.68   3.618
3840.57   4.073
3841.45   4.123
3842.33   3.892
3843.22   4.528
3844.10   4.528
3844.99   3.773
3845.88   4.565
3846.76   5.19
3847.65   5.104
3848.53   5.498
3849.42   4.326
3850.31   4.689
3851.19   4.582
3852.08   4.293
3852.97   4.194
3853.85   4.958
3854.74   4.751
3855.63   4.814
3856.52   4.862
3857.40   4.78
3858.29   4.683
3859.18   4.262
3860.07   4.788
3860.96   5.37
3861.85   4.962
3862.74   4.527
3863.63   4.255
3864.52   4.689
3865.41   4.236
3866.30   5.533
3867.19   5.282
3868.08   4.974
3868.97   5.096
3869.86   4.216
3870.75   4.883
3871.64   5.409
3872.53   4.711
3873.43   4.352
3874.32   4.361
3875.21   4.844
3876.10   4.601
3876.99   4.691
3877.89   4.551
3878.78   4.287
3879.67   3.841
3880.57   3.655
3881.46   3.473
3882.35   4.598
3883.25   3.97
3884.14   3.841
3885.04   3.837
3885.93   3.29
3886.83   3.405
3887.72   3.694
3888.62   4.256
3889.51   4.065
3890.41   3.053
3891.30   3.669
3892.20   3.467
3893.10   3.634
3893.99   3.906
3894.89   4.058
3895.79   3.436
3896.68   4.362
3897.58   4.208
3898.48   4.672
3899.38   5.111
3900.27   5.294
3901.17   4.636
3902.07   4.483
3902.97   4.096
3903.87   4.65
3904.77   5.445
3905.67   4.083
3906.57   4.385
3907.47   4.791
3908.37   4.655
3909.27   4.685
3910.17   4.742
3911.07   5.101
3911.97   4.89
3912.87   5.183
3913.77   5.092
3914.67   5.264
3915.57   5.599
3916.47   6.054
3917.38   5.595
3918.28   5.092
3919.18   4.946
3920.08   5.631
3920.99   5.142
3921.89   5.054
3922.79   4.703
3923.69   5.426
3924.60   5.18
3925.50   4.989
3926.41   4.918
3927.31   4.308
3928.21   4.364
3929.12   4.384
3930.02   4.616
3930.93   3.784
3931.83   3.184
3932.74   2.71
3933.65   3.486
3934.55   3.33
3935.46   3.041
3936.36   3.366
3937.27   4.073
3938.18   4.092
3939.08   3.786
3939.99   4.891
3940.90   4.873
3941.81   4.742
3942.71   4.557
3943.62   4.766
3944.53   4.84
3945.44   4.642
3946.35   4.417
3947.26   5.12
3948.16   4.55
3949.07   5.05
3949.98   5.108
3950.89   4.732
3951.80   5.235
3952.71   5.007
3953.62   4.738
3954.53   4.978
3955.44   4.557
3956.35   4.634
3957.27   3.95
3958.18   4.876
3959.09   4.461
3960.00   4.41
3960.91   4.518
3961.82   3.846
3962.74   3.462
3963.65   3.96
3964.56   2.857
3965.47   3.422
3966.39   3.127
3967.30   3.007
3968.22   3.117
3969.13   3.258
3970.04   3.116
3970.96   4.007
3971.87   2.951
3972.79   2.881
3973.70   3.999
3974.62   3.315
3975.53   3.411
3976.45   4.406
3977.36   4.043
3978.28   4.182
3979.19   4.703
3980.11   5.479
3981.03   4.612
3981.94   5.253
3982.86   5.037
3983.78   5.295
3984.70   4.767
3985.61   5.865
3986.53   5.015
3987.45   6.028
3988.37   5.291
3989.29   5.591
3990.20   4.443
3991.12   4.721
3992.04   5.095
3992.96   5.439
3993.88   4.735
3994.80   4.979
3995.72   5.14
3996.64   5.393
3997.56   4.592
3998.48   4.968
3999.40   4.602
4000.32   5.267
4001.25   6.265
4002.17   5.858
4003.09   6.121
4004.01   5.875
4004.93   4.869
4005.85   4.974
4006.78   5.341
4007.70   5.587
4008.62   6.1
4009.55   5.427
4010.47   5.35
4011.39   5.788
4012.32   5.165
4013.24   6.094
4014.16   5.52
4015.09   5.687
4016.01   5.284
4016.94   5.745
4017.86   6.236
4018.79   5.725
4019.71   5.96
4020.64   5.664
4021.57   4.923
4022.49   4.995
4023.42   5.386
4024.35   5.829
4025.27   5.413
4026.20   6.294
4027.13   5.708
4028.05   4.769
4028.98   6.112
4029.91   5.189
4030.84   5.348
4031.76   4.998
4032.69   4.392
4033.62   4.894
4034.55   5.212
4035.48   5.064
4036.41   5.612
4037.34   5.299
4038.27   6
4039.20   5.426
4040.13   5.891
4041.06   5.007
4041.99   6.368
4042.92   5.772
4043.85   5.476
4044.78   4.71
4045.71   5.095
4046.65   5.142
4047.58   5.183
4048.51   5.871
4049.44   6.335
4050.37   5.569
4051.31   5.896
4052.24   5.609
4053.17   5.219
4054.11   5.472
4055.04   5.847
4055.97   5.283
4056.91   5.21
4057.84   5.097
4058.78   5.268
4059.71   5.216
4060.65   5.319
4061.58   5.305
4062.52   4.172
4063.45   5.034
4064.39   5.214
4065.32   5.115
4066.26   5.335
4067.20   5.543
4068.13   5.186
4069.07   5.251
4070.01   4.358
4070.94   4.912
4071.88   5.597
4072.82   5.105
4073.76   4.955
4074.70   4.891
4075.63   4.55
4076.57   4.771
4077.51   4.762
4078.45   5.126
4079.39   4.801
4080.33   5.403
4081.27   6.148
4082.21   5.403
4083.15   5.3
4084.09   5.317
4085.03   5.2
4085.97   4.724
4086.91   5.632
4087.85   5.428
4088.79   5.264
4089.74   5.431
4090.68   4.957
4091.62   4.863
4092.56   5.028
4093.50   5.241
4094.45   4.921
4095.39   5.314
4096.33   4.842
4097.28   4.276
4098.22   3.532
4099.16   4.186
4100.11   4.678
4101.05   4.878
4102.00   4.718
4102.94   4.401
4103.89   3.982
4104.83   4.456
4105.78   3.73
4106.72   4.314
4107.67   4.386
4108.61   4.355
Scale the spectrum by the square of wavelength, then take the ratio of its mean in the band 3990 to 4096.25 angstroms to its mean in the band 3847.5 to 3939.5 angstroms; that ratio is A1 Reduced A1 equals 1.28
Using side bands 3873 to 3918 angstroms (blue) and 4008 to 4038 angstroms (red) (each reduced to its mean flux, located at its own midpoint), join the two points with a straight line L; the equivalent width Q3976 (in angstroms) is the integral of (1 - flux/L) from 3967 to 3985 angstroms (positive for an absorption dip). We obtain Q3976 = 3.69 angstroms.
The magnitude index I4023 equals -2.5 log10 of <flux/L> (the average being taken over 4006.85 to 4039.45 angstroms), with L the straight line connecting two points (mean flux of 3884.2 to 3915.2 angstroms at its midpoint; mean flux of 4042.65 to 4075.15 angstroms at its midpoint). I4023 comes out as -0.09 mag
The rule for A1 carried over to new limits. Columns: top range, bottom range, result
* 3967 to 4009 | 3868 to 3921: 1.11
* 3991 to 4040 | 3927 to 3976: 1.37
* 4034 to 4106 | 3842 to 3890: 1.27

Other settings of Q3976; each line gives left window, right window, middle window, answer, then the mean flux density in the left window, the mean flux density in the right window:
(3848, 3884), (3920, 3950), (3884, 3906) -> 2.0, 4.62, 4.42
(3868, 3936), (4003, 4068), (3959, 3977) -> 5.0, 4.44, 5.44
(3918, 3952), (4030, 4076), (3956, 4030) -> 0.3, 4.5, 5.28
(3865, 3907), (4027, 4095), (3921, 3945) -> 1.4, 4.31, 5.26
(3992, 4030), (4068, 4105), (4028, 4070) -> -1.0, 5.47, 4.95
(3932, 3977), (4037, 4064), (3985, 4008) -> -3.1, 4.07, 5.42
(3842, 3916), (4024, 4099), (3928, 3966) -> 4.0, 4.5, 5.24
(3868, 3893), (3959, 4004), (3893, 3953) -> -4.1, 4.16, 4.51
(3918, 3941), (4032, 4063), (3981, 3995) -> -0.9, 4.35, 5.37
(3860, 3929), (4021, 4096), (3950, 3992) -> 4.8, 4.58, 5.28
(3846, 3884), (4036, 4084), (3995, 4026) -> -2.2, 4.64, 5.3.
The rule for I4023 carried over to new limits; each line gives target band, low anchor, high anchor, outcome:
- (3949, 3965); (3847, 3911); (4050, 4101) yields 0.062 mag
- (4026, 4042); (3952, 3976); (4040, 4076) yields -0.097 mag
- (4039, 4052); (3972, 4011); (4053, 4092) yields -0.091 mag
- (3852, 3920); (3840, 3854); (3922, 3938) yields -0.053 mag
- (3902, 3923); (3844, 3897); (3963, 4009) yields -0.114 mag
